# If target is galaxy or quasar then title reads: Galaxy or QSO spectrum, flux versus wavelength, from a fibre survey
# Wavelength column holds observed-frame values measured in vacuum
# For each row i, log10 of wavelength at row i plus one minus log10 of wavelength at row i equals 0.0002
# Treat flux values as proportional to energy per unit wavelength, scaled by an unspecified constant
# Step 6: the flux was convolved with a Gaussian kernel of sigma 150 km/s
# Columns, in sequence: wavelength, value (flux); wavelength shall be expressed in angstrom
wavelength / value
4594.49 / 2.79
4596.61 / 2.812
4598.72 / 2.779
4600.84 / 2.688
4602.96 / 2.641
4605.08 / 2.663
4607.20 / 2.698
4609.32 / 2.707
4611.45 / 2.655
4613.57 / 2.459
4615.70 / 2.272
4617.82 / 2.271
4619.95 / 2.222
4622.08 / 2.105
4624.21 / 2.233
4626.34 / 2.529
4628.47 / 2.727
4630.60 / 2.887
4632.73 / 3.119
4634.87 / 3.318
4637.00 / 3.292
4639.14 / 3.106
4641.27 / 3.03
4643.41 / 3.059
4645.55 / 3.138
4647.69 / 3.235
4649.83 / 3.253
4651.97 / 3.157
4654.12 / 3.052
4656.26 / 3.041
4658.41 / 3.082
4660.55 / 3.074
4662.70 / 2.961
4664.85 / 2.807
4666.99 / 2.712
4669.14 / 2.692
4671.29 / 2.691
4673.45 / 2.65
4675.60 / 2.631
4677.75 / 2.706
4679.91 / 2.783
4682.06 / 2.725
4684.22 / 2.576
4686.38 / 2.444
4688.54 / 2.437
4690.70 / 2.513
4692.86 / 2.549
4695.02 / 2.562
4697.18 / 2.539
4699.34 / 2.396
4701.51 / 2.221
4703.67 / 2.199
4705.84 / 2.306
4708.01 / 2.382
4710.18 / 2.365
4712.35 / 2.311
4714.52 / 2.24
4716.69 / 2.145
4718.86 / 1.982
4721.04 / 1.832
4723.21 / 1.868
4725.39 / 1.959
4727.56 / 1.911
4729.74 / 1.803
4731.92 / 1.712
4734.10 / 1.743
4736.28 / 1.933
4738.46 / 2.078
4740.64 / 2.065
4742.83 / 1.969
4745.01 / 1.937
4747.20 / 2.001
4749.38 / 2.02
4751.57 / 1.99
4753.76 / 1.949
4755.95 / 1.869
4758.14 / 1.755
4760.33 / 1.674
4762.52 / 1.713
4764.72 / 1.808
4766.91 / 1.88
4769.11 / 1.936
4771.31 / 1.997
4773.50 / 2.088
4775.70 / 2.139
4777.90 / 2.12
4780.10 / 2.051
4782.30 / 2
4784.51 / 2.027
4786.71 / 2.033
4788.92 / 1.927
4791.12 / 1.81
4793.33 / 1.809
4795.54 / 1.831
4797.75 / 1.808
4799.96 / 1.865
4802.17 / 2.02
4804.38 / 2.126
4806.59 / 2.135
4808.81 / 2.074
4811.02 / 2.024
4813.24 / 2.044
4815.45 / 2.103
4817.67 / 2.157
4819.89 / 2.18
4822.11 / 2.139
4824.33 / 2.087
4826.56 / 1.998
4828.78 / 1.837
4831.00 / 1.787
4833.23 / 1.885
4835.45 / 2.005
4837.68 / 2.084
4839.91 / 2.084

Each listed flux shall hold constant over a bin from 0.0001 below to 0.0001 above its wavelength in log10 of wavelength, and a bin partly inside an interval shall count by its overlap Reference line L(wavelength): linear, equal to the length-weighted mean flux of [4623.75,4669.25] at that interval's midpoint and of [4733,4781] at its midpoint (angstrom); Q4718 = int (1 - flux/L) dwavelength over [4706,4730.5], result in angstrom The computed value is 2.44 angstrom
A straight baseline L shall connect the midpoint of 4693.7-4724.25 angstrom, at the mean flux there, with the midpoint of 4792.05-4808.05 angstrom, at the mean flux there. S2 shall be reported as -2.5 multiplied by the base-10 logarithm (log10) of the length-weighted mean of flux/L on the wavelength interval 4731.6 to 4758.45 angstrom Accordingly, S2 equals 0.10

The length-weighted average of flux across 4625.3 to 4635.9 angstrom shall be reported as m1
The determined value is 2.92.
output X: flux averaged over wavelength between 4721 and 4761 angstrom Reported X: 1.9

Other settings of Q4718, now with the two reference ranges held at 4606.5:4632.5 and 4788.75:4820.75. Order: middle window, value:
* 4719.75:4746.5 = 3.49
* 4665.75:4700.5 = -4.10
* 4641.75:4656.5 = -4.37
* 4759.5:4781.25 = 1.49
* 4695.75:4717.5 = -0.52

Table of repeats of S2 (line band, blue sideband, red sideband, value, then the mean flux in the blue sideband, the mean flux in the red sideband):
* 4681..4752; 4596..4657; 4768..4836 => 0.11 mag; 2.8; 2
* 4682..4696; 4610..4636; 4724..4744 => -0.16 mag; 2.57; 1.91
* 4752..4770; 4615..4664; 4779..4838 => 0.22 mag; 2.88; 1.99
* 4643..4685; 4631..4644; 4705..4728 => -0.04 mag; 3.14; 2.12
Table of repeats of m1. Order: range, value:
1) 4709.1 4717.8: 2.27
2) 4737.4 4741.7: 2.07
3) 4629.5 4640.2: 3.14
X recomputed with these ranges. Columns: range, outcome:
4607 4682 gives 2.81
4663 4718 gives 2.51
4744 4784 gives 1.94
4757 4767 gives 1.76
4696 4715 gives 2.33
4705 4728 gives 2.12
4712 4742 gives 1.96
